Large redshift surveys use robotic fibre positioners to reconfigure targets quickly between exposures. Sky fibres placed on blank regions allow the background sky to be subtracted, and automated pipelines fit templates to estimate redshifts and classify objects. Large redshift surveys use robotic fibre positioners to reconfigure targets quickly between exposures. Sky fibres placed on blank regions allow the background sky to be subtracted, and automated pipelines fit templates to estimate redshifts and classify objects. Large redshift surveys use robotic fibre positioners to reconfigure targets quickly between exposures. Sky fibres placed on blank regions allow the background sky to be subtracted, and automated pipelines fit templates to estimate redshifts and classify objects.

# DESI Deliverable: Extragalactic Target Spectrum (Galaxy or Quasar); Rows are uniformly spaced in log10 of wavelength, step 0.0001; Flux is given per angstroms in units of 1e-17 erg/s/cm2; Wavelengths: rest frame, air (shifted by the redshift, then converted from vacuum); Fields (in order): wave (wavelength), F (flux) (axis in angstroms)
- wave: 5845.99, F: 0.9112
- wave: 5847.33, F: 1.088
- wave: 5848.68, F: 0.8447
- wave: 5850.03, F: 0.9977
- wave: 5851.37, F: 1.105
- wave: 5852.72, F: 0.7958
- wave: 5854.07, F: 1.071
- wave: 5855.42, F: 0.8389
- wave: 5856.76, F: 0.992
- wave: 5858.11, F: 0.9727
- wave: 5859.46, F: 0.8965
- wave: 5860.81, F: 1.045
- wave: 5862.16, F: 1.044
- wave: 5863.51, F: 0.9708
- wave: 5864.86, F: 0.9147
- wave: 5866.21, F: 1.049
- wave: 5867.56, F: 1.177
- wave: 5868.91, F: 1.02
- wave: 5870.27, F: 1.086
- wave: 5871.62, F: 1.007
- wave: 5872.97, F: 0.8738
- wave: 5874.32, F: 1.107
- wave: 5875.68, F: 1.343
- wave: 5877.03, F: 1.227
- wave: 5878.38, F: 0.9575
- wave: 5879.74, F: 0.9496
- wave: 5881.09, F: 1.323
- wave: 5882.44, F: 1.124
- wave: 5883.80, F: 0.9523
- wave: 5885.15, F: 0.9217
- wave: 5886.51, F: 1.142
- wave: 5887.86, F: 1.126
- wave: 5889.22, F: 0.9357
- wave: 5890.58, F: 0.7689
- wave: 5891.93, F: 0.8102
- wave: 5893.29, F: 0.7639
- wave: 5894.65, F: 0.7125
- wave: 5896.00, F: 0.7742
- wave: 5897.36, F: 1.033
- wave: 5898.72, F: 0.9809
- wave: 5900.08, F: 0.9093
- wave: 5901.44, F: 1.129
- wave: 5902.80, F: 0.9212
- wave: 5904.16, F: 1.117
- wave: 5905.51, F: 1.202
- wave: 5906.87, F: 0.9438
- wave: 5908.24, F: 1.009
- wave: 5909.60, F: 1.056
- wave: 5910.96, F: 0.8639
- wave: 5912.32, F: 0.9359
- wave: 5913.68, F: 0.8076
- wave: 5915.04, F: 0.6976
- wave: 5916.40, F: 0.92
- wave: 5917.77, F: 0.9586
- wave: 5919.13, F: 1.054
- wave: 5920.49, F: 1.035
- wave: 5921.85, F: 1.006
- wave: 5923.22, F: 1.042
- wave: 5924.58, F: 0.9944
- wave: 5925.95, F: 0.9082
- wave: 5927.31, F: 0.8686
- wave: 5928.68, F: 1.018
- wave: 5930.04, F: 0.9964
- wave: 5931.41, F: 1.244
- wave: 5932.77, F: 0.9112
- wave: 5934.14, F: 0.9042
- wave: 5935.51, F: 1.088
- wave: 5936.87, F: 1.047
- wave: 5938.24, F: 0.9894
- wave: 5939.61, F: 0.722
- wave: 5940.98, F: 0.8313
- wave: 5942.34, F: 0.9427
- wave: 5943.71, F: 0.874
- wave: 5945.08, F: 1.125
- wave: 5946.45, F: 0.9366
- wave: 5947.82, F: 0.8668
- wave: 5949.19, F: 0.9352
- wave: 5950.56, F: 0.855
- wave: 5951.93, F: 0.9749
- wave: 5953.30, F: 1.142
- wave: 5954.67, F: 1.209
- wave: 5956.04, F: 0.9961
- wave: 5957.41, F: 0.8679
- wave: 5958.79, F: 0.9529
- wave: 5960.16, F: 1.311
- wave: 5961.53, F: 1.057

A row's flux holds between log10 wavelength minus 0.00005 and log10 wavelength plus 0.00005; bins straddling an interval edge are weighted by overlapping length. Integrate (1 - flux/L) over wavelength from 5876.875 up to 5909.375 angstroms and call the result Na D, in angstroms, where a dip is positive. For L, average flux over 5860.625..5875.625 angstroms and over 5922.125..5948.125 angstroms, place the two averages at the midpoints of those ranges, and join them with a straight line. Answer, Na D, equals 0.8 angstroms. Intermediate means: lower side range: 1.04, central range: 0.986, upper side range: 0.966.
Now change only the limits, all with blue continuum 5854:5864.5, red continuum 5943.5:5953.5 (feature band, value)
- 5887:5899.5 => 1.1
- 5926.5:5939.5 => -0.4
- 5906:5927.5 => 0.4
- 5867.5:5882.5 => -1.9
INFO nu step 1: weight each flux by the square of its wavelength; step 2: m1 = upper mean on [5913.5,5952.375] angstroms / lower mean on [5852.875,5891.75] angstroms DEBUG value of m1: 0.95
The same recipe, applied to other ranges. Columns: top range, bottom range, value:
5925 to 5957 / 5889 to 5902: 1.13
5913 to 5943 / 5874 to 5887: 0.88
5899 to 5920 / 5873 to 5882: 0.87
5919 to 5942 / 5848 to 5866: 1.04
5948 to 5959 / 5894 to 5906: 1.03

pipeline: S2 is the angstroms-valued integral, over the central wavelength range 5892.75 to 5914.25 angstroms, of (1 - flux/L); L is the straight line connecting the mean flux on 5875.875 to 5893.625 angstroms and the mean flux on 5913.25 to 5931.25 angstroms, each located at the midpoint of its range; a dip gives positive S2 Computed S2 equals 0.8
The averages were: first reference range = 1.01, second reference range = 0.957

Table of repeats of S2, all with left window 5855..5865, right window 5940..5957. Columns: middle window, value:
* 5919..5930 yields -0.2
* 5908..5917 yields 0.7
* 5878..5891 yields -0.8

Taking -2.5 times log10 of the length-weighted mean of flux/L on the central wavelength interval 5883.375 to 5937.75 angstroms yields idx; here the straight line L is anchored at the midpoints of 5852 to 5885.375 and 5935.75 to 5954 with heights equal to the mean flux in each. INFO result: 0.02 mag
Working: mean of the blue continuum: 1.03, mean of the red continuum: 0.946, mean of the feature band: 0.963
